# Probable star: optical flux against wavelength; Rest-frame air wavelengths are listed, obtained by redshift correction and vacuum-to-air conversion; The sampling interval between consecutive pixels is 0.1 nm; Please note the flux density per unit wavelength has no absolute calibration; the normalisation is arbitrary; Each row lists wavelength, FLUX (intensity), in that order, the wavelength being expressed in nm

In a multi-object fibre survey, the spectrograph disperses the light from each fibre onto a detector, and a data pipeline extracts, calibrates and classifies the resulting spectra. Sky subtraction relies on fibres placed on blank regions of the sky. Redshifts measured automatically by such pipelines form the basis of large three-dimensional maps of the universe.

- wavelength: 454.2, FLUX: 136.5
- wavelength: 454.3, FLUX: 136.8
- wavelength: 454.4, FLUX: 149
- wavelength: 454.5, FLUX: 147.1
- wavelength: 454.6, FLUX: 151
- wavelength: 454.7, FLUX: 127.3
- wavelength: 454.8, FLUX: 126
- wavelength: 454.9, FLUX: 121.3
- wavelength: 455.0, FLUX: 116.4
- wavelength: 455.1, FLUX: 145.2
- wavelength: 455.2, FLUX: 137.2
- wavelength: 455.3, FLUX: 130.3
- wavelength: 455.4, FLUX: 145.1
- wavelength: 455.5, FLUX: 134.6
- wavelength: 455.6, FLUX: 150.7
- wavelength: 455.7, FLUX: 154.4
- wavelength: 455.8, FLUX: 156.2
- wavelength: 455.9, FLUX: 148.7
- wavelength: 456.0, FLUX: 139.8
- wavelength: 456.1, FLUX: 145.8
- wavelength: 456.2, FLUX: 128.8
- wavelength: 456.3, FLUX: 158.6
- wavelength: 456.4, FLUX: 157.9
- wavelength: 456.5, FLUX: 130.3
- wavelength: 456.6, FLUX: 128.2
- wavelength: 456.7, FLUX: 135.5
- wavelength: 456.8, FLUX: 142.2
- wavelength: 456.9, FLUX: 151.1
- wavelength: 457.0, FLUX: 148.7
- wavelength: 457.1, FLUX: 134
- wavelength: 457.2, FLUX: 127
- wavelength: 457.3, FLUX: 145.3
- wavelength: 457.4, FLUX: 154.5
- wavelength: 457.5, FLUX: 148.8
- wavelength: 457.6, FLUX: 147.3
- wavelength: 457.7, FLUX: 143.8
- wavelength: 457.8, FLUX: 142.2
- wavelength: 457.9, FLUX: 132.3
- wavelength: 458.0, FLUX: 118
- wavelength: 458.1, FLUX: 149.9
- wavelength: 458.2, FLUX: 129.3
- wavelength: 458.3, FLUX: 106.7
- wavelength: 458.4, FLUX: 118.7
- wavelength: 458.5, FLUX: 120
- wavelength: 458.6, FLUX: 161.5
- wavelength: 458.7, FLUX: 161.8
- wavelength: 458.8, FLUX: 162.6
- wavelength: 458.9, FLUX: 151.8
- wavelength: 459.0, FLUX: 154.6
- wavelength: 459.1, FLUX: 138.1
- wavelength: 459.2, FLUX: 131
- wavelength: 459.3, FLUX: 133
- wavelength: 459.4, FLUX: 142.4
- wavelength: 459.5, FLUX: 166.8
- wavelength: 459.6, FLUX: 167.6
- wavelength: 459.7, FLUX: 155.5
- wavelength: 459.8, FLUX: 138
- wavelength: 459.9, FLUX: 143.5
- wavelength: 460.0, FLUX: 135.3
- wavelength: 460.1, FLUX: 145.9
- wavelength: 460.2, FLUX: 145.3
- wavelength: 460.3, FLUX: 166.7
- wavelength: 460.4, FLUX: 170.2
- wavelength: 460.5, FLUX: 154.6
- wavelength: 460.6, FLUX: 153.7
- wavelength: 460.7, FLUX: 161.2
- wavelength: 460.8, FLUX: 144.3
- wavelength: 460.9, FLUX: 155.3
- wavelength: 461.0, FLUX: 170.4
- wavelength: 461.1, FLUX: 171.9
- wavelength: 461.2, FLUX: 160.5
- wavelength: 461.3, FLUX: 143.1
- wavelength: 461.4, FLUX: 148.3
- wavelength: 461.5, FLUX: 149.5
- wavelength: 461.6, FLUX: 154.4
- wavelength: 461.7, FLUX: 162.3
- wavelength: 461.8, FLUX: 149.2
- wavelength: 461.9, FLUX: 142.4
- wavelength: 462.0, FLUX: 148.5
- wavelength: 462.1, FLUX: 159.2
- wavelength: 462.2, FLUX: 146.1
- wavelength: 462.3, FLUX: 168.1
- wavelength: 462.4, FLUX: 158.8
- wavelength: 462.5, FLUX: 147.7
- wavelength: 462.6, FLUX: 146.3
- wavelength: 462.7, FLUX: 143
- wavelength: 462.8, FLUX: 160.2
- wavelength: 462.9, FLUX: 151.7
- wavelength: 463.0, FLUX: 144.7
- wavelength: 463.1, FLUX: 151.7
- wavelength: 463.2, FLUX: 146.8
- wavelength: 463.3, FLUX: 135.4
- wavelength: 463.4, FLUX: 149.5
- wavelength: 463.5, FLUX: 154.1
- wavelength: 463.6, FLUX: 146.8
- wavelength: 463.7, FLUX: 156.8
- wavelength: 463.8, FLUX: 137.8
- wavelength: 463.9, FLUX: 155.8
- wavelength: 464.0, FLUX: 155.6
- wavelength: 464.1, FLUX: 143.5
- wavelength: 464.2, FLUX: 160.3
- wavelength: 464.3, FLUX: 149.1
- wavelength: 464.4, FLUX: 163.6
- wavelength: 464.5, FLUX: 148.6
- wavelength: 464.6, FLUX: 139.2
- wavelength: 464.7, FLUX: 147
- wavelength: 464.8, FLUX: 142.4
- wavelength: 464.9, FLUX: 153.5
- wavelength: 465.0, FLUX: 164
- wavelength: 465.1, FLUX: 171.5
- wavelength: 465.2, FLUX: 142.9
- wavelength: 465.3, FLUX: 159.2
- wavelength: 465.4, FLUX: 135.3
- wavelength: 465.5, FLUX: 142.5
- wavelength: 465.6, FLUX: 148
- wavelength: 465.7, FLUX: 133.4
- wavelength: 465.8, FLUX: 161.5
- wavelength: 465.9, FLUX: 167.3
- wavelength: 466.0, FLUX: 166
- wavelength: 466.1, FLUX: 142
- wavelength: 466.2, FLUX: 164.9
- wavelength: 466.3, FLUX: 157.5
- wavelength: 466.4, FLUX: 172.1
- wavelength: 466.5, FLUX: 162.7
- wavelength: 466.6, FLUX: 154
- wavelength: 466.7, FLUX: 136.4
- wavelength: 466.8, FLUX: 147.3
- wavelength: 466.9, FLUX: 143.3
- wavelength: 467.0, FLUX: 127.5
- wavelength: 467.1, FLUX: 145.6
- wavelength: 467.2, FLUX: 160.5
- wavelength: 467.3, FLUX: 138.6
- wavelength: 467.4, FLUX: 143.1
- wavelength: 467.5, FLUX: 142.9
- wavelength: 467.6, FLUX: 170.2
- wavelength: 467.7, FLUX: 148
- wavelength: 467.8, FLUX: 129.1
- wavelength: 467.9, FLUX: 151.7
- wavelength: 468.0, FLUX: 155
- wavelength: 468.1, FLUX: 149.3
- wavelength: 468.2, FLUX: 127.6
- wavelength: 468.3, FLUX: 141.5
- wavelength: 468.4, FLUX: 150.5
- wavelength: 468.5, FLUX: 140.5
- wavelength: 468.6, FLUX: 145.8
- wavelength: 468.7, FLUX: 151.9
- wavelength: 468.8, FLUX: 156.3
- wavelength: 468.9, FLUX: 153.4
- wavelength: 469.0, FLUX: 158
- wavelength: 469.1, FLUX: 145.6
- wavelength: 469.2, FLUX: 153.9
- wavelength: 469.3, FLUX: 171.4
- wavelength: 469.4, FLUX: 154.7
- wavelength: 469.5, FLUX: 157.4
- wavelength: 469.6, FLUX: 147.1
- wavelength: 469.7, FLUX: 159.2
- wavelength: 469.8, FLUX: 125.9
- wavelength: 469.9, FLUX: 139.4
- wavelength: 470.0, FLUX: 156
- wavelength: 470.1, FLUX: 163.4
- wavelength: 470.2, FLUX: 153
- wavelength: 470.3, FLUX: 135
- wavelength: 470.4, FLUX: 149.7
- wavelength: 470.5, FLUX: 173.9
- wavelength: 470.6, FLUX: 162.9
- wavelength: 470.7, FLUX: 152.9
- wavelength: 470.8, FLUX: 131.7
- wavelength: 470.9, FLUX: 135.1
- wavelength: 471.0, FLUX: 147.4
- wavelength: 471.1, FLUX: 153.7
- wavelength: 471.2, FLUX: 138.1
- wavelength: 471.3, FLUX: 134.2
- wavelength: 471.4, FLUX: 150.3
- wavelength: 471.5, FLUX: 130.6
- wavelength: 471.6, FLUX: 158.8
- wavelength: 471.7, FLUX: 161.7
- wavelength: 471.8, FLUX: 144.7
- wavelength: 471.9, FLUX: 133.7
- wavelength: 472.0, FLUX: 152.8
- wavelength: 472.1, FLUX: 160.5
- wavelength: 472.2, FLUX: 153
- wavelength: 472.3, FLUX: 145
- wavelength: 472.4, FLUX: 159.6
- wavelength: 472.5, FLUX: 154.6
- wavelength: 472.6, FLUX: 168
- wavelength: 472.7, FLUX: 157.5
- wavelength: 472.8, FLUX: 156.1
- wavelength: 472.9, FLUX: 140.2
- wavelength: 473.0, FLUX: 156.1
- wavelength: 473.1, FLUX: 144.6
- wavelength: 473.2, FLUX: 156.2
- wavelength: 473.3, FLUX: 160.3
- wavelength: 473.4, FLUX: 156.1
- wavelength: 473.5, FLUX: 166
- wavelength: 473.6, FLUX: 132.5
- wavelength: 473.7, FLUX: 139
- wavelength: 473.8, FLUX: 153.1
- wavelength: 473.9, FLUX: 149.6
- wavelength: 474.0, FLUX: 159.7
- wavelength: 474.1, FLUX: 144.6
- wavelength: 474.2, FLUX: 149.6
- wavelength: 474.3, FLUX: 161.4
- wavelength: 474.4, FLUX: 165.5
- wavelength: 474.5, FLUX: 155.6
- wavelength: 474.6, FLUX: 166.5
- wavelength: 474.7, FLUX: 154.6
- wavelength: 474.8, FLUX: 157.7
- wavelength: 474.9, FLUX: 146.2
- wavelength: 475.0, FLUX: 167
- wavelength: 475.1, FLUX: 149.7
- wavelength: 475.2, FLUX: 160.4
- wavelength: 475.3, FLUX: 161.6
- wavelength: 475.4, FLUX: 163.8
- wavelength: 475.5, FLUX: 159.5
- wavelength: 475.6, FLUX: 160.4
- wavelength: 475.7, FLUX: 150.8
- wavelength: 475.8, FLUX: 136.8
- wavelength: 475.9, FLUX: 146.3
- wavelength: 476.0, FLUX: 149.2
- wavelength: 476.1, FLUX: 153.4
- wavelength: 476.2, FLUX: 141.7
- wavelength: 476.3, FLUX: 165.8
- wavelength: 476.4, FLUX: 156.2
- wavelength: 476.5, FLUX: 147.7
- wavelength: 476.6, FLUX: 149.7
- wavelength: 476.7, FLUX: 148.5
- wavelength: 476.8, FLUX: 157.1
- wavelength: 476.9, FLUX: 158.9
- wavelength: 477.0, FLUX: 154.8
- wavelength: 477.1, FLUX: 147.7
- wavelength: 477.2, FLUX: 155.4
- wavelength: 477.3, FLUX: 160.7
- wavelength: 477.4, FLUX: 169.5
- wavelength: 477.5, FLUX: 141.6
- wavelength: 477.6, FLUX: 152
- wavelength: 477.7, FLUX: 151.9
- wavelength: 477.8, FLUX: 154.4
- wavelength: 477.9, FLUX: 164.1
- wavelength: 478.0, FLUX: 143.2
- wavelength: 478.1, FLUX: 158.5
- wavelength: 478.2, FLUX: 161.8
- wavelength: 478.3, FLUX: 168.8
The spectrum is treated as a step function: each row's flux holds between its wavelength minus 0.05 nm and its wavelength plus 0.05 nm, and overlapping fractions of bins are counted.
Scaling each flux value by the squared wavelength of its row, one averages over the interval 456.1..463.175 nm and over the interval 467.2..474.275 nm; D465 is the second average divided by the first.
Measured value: 1.1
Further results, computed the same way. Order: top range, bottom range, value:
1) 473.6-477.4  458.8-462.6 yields 1.08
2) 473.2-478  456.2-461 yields 1.14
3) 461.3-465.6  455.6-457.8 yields 1.08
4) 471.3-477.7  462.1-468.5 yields 1.06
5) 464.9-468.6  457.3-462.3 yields 1.04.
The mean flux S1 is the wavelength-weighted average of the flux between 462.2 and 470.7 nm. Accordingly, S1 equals 151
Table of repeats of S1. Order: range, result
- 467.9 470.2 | 150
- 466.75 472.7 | 149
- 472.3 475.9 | 155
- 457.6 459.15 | 140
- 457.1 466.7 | 150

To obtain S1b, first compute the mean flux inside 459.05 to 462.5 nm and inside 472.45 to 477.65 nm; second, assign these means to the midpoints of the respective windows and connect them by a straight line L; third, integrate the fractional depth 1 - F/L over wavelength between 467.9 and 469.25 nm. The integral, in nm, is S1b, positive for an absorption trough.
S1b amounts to 0.04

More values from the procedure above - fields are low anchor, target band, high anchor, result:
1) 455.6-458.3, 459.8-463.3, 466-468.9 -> -0.19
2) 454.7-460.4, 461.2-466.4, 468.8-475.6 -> -0.18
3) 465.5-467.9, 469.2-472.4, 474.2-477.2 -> 0.06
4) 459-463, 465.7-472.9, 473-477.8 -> 0.13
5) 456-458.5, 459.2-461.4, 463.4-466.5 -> -0.14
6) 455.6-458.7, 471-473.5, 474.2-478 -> 0.01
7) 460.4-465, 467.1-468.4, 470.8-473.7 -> 0.04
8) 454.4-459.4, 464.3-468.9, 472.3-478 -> -0.07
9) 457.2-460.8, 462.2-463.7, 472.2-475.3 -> -0.03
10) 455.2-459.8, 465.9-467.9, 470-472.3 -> -0.05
